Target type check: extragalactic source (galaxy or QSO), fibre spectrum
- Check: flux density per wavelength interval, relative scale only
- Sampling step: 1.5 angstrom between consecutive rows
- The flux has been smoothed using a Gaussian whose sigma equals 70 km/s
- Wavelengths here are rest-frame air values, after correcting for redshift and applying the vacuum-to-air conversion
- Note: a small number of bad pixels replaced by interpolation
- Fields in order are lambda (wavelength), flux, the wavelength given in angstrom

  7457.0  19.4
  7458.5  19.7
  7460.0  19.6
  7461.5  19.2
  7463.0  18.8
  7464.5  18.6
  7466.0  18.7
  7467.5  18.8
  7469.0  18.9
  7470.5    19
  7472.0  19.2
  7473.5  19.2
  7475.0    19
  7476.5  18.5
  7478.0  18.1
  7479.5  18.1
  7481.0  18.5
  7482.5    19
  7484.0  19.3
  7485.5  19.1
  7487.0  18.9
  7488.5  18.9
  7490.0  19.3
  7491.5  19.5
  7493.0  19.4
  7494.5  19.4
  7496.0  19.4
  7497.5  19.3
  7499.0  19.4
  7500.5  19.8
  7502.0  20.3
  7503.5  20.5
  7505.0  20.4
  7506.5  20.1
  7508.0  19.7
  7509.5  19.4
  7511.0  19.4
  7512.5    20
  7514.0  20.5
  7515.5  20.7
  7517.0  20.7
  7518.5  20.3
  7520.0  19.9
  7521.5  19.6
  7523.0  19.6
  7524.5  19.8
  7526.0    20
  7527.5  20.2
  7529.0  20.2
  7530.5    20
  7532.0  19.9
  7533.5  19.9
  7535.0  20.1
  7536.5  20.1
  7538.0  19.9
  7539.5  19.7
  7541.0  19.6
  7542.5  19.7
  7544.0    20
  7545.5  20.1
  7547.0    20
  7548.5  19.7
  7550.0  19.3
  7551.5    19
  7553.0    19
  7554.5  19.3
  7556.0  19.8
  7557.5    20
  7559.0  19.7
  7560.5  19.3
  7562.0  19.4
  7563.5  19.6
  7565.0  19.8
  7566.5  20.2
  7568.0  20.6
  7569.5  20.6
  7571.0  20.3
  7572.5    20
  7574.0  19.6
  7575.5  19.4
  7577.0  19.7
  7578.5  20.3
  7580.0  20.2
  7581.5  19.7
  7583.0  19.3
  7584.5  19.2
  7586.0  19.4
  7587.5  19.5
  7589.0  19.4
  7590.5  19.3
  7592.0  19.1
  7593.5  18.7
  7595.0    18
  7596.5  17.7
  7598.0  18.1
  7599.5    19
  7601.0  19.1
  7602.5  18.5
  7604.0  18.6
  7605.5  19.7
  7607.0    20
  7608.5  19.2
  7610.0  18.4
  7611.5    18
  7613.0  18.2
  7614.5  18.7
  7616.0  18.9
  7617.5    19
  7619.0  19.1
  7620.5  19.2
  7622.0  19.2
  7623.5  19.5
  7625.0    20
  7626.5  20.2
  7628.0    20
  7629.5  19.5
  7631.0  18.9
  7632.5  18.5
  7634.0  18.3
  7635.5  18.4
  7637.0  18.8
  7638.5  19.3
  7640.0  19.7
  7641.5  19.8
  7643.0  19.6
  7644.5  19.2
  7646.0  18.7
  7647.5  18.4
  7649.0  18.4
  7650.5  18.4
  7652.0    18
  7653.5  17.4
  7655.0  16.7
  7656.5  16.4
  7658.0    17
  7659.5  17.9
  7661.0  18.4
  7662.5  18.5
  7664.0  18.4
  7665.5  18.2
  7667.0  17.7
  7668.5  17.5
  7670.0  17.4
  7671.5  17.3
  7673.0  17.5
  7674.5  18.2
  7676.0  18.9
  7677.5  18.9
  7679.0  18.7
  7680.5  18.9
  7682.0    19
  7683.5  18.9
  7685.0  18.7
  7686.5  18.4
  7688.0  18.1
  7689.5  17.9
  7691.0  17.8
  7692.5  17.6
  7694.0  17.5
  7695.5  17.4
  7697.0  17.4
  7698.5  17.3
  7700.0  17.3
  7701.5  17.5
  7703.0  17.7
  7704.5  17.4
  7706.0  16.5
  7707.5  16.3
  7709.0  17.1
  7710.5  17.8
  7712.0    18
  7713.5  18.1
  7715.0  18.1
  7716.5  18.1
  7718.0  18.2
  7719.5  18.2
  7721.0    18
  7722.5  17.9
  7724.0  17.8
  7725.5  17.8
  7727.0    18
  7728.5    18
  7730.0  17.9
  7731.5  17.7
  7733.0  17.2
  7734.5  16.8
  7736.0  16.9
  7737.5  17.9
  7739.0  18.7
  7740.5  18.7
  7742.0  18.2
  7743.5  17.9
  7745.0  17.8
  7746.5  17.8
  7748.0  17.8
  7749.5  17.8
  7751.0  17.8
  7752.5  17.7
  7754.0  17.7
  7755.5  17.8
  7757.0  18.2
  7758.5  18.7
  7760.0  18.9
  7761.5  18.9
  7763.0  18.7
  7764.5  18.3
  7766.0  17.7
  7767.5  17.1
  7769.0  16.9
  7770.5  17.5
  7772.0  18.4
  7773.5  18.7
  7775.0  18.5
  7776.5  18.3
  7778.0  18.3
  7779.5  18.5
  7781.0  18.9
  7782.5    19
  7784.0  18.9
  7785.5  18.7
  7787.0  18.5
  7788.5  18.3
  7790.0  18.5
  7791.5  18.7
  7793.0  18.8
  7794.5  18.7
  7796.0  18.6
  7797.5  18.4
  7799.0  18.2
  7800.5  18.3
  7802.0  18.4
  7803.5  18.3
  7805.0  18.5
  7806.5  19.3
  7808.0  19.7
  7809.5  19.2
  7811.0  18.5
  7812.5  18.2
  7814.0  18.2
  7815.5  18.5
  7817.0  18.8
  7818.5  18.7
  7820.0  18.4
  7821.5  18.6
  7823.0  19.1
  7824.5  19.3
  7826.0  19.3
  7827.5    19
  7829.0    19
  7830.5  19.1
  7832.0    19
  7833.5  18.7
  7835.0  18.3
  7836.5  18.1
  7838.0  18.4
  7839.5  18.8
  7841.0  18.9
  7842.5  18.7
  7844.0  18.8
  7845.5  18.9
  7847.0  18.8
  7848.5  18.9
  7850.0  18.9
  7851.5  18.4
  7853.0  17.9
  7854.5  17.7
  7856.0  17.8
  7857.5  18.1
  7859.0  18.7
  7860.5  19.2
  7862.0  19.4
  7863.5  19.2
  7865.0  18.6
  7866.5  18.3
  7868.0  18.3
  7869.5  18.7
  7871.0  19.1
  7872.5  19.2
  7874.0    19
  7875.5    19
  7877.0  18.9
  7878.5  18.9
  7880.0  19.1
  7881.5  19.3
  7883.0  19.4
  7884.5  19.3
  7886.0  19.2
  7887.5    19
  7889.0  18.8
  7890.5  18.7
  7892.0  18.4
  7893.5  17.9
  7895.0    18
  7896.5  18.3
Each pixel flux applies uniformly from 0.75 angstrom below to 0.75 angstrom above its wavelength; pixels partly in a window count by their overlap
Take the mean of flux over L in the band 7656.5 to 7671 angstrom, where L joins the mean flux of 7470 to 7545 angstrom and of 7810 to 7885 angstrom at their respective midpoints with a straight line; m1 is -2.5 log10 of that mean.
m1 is 0.083 mag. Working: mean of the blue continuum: 19.6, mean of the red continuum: 18.7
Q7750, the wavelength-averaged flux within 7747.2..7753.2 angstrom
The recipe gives 17.8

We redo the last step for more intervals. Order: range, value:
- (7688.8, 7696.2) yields 17.6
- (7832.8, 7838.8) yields 18.4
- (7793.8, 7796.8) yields 18.6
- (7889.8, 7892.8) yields 18.5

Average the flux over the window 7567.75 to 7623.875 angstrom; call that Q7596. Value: 19.2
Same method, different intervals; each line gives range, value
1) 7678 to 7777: 17.9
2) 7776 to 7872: 18.7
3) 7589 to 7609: 18.9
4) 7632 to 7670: 18.3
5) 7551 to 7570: 19.7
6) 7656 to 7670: 17.8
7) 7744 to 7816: 18.4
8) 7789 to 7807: 18.5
